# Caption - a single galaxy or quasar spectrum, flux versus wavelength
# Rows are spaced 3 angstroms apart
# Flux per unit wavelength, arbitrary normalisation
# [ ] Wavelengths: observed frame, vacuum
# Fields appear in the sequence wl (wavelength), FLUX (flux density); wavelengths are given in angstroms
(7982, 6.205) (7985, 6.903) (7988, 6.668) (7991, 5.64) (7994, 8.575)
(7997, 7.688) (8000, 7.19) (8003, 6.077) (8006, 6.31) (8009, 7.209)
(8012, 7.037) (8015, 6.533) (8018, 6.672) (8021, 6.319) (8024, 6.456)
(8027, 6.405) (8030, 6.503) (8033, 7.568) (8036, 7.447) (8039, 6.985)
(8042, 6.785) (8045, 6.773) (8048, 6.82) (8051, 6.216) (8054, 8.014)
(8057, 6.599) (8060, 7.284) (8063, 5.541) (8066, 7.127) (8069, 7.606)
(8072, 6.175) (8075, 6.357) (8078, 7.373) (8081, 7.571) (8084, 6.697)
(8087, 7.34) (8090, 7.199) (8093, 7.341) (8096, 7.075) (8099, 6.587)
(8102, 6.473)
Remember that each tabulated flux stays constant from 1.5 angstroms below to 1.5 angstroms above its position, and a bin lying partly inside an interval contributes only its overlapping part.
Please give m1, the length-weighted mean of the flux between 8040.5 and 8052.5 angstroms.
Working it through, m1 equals 6.65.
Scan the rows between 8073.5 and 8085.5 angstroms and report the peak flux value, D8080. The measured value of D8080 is 7.571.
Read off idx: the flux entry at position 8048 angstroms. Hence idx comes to 6.82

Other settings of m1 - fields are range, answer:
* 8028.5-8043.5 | 7.06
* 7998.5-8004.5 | 6.63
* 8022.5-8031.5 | 6.45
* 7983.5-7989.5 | 6.79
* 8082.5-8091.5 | 7.08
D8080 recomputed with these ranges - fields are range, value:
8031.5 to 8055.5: 8.014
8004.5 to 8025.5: 7.209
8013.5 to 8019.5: 6.672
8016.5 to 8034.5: 7.568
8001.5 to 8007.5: 6.31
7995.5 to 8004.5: 7.688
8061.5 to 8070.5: 7.606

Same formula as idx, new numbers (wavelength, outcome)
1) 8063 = 5.541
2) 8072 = 6.175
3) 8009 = 7.209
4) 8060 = 7.284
